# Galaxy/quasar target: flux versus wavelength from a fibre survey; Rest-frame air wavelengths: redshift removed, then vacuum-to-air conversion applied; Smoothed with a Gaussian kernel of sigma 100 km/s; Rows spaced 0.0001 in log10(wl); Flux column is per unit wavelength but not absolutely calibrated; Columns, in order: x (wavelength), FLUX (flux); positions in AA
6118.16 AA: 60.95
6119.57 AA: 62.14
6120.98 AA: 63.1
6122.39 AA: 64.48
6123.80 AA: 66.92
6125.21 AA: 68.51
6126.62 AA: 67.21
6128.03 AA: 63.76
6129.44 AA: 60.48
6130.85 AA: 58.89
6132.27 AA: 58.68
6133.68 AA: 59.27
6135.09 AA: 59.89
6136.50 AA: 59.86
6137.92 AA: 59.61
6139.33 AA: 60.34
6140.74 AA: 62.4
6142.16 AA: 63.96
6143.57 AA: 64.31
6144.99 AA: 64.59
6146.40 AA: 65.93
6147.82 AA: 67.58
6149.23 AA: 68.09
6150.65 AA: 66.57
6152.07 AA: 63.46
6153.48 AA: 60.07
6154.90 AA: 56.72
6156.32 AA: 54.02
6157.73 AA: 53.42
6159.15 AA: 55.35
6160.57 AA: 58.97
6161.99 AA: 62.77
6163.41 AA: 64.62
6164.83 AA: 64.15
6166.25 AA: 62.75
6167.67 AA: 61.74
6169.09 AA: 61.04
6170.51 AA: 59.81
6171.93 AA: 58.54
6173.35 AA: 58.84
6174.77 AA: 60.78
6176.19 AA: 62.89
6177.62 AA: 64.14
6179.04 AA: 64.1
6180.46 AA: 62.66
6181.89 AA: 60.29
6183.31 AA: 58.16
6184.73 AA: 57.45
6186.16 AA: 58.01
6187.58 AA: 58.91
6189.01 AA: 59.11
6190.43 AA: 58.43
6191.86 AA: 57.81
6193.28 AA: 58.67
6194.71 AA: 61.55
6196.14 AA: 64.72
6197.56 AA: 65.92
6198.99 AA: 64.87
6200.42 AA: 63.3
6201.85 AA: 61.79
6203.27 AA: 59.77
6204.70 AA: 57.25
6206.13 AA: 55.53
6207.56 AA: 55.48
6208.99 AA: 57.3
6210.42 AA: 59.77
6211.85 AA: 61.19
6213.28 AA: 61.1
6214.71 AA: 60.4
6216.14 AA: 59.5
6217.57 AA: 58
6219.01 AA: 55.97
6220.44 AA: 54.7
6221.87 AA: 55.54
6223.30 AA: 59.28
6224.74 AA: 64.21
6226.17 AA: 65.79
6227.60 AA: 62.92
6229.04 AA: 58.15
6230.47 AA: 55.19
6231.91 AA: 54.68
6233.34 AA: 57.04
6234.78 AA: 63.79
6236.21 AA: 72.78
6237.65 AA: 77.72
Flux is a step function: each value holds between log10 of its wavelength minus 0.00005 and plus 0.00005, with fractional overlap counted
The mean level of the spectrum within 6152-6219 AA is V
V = 60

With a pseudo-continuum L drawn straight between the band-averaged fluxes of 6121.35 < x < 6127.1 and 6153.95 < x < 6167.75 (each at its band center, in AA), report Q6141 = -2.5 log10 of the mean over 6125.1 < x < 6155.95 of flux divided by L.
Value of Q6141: 0.01 mag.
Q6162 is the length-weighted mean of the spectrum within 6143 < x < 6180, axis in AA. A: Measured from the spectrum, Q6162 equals 61.7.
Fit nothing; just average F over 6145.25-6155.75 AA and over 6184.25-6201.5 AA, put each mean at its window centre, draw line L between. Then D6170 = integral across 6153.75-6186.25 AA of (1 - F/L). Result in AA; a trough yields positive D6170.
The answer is 1.23 AA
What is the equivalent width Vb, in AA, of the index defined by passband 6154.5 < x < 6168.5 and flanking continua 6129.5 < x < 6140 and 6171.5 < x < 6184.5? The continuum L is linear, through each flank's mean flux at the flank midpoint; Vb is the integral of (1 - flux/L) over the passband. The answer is 0.23 AA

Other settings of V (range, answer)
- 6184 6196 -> 59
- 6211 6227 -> 59.6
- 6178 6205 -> 60.8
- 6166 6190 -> 60.5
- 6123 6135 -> 62.8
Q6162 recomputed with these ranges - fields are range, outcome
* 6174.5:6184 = 61.9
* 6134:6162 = 61.3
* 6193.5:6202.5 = 63.4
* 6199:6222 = 58.8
